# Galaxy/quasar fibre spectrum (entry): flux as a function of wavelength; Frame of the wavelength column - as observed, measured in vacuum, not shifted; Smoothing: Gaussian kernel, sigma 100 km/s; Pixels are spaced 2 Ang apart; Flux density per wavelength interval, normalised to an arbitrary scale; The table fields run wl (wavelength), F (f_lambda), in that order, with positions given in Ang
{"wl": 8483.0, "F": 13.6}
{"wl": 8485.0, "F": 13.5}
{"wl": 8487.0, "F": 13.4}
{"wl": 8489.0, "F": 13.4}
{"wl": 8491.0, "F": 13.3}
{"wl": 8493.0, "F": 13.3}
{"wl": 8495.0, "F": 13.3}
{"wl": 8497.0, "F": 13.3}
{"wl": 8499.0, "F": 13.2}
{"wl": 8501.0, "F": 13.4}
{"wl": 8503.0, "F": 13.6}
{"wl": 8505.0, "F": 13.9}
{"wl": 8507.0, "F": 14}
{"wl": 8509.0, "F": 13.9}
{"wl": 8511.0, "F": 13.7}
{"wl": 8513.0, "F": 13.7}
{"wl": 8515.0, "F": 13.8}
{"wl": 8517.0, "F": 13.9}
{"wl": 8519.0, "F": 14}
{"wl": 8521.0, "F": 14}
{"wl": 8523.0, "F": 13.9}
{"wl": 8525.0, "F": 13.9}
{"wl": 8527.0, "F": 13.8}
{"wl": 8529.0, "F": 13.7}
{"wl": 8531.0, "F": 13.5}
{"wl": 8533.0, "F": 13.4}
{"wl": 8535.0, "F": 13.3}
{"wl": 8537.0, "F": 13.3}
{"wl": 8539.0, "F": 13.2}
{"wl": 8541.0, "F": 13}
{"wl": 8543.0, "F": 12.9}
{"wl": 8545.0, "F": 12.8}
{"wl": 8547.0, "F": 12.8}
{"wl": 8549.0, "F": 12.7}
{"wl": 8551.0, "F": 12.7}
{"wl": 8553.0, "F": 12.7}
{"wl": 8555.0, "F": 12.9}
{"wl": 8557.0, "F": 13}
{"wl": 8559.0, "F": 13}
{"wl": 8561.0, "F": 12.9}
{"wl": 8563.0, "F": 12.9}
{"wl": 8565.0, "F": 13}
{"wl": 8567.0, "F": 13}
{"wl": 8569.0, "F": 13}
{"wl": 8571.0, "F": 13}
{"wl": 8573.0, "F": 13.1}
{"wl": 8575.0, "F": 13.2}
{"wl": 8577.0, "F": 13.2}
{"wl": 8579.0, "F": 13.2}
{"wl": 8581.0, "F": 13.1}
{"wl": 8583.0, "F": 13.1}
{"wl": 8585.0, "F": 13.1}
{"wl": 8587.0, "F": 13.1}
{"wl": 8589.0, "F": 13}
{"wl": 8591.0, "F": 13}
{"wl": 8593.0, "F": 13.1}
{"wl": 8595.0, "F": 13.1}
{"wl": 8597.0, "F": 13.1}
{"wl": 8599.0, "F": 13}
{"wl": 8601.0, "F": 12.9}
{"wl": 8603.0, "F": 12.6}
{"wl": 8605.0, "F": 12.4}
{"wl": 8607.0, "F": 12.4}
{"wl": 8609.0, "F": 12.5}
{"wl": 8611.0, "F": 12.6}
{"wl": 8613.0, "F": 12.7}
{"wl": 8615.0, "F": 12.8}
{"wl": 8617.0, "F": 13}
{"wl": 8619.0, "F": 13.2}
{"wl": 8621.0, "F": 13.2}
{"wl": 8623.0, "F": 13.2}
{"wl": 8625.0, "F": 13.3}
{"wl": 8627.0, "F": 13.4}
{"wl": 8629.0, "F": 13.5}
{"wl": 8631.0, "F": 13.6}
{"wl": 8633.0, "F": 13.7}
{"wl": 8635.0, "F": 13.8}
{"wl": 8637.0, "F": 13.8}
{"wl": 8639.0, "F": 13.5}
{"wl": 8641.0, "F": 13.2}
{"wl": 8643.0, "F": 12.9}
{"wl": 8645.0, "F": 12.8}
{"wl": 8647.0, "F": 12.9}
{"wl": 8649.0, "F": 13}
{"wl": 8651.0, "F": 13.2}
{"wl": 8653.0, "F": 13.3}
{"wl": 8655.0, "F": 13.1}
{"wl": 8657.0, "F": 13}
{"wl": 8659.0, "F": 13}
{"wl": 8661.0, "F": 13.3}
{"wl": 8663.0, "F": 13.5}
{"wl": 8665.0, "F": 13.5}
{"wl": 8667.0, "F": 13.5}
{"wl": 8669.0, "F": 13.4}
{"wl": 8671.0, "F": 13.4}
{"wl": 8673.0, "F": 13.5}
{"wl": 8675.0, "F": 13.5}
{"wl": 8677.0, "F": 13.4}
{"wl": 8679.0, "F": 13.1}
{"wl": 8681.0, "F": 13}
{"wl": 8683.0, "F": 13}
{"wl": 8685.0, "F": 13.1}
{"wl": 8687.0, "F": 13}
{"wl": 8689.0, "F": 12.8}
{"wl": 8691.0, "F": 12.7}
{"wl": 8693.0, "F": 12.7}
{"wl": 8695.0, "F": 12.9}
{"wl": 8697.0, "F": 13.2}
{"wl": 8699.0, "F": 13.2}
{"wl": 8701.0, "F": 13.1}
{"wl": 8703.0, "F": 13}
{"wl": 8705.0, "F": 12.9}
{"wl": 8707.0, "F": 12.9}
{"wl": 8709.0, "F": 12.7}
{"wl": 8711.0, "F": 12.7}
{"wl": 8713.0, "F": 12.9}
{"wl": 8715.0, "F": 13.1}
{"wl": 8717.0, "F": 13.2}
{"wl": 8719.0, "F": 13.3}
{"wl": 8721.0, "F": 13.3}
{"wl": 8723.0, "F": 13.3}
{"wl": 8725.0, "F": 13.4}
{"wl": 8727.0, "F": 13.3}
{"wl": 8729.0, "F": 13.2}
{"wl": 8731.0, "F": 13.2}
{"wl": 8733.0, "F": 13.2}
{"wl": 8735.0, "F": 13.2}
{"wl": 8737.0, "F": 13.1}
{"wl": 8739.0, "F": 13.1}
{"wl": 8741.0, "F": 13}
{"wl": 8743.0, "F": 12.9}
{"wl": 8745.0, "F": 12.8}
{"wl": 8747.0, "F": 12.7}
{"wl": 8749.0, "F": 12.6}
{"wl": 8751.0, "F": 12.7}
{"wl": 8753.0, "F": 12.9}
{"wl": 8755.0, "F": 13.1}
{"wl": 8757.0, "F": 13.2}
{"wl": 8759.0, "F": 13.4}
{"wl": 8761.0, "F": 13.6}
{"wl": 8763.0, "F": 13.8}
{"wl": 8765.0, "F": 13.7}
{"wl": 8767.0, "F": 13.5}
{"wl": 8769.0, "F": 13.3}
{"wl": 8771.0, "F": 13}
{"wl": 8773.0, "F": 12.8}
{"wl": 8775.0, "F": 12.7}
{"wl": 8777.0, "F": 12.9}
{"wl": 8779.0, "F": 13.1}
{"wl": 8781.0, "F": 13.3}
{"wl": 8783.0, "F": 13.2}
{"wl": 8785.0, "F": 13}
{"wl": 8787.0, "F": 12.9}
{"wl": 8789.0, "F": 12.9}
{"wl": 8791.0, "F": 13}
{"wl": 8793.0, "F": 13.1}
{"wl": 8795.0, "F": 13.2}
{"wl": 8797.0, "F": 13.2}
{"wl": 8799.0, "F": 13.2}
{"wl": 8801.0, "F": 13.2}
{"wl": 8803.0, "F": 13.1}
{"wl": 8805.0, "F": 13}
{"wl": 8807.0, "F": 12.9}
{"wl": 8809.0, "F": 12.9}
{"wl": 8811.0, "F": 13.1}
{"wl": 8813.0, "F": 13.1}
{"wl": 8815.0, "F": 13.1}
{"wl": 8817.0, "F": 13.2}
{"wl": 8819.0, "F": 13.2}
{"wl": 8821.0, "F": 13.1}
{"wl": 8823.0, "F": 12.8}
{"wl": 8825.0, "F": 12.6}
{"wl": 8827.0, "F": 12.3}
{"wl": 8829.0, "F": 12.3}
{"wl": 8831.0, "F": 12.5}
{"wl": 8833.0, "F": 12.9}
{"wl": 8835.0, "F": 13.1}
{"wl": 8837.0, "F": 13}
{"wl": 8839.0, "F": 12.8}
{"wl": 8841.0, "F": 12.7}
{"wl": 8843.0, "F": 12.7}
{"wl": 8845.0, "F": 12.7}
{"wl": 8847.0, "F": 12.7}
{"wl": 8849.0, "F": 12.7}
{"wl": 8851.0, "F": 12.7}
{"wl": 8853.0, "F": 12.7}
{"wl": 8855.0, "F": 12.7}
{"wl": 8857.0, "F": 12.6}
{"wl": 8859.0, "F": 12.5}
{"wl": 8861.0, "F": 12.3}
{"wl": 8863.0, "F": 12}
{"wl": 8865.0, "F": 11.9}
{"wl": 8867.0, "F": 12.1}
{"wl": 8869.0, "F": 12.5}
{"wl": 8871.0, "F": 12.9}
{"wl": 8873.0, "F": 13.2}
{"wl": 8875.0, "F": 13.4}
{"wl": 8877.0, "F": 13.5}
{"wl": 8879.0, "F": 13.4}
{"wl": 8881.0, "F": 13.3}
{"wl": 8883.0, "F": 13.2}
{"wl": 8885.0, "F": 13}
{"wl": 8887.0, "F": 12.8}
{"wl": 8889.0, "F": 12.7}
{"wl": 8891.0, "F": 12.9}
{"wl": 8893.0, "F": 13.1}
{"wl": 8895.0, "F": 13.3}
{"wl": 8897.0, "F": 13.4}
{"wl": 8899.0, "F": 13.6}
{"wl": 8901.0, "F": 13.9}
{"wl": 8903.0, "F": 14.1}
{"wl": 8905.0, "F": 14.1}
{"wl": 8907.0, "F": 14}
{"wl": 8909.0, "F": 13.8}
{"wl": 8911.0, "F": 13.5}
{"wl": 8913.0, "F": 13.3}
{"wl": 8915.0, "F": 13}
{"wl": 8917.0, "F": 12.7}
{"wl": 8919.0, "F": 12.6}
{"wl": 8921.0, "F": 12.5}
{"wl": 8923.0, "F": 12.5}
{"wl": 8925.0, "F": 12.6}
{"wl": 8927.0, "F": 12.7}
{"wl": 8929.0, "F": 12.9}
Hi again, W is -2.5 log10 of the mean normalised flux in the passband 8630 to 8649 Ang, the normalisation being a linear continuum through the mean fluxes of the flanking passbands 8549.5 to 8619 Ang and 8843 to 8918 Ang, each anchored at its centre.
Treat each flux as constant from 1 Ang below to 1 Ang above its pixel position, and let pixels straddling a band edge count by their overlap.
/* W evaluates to -0.03 mag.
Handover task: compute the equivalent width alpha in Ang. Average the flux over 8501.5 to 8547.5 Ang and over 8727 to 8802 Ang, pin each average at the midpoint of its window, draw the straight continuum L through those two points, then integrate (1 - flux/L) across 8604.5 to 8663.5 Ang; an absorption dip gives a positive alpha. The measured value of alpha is 1.0 Ang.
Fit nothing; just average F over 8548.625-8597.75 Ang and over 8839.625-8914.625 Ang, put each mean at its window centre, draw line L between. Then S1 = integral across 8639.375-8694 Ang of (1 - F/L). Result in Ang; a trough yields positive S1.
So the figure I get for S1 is -0.5 Ang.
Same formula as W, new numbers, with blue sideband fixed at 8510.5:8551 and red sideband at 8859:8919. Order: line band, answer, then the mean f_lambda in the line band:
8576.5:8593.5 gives 0.02 mag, 13.1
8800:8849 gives 0.03 mag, 12.9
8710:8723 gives 0.01 mag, 13.1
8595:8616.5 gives 0.05 mag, 12.7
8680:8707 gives 0.03 mag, 13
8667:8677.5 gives -0.01 mag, 13.4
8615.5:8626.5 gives 0.02 mag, 13.2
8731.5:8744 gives 0.01 mag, 13.1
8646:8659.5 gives 0.02 mag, 13.1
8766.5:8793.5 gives 0.01 mag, 13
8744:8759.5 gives 0.03 mag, 12.9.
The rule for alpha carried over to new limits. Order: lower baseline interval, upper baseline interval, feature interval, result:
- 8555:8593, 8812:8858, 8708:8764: -0.9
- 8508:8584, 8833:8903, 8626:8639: -0.4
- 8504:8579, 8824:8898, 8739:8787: -0.5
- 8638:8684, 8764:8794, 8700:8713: 0.3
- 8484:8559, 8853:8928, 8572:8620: 1.4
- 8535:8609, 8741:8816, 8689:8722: 0.1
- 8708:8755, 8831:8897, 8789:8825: -0.4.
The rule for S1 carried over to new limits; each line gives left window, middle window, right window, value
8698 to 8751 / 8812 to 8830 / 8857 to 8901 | 0.2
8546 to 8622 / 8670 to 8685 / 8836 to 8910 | -0.4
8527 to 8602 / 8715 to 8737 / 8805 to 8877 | -0.6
